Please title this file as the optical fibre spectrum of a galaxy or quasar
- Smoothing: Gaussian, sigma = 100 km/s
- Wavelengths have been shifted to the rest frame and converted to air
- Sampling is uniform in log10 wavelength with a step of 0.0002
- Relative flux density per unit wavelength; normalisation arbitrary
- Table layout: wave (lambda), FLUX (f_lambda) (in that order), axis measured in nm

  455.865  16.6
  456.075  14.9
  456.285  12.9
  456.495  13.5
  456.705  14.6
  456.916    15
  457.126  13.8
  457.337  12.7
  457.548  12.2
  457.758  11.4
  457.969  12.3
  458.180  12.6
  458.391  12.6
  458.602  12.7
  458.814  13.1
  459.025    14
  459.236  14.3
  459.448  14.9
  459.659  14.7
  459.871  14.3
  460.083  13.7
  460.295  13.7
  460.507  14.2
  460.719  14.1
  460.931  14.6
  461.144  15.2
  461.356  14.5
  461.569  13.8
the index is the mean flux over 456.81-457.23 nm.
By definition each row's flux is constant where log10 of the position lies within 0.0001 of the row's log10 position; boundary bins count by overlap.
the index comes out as 14.4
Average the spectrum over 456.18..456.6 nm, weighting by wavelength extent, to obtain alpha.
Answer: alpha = 13.2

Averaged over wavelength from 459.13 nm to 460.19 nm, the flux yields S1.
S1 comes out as 14.4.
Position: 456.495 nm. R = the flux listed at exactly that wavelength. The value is 13.5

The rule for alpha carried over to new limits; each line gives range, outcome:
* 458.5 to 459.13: 13.3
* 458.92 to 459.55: 14.4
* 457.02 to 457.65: 12.9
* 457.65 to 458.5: 12.2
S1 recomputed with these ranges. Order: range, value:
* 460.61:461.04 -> 14.3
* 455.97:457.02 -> 14.2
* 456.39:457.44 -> 13.9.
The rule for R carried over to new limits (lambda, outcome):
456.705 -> 14.6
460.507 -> 14.2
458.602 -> 12.7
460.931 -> 14.6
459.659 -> 14.7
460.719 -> 14.1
